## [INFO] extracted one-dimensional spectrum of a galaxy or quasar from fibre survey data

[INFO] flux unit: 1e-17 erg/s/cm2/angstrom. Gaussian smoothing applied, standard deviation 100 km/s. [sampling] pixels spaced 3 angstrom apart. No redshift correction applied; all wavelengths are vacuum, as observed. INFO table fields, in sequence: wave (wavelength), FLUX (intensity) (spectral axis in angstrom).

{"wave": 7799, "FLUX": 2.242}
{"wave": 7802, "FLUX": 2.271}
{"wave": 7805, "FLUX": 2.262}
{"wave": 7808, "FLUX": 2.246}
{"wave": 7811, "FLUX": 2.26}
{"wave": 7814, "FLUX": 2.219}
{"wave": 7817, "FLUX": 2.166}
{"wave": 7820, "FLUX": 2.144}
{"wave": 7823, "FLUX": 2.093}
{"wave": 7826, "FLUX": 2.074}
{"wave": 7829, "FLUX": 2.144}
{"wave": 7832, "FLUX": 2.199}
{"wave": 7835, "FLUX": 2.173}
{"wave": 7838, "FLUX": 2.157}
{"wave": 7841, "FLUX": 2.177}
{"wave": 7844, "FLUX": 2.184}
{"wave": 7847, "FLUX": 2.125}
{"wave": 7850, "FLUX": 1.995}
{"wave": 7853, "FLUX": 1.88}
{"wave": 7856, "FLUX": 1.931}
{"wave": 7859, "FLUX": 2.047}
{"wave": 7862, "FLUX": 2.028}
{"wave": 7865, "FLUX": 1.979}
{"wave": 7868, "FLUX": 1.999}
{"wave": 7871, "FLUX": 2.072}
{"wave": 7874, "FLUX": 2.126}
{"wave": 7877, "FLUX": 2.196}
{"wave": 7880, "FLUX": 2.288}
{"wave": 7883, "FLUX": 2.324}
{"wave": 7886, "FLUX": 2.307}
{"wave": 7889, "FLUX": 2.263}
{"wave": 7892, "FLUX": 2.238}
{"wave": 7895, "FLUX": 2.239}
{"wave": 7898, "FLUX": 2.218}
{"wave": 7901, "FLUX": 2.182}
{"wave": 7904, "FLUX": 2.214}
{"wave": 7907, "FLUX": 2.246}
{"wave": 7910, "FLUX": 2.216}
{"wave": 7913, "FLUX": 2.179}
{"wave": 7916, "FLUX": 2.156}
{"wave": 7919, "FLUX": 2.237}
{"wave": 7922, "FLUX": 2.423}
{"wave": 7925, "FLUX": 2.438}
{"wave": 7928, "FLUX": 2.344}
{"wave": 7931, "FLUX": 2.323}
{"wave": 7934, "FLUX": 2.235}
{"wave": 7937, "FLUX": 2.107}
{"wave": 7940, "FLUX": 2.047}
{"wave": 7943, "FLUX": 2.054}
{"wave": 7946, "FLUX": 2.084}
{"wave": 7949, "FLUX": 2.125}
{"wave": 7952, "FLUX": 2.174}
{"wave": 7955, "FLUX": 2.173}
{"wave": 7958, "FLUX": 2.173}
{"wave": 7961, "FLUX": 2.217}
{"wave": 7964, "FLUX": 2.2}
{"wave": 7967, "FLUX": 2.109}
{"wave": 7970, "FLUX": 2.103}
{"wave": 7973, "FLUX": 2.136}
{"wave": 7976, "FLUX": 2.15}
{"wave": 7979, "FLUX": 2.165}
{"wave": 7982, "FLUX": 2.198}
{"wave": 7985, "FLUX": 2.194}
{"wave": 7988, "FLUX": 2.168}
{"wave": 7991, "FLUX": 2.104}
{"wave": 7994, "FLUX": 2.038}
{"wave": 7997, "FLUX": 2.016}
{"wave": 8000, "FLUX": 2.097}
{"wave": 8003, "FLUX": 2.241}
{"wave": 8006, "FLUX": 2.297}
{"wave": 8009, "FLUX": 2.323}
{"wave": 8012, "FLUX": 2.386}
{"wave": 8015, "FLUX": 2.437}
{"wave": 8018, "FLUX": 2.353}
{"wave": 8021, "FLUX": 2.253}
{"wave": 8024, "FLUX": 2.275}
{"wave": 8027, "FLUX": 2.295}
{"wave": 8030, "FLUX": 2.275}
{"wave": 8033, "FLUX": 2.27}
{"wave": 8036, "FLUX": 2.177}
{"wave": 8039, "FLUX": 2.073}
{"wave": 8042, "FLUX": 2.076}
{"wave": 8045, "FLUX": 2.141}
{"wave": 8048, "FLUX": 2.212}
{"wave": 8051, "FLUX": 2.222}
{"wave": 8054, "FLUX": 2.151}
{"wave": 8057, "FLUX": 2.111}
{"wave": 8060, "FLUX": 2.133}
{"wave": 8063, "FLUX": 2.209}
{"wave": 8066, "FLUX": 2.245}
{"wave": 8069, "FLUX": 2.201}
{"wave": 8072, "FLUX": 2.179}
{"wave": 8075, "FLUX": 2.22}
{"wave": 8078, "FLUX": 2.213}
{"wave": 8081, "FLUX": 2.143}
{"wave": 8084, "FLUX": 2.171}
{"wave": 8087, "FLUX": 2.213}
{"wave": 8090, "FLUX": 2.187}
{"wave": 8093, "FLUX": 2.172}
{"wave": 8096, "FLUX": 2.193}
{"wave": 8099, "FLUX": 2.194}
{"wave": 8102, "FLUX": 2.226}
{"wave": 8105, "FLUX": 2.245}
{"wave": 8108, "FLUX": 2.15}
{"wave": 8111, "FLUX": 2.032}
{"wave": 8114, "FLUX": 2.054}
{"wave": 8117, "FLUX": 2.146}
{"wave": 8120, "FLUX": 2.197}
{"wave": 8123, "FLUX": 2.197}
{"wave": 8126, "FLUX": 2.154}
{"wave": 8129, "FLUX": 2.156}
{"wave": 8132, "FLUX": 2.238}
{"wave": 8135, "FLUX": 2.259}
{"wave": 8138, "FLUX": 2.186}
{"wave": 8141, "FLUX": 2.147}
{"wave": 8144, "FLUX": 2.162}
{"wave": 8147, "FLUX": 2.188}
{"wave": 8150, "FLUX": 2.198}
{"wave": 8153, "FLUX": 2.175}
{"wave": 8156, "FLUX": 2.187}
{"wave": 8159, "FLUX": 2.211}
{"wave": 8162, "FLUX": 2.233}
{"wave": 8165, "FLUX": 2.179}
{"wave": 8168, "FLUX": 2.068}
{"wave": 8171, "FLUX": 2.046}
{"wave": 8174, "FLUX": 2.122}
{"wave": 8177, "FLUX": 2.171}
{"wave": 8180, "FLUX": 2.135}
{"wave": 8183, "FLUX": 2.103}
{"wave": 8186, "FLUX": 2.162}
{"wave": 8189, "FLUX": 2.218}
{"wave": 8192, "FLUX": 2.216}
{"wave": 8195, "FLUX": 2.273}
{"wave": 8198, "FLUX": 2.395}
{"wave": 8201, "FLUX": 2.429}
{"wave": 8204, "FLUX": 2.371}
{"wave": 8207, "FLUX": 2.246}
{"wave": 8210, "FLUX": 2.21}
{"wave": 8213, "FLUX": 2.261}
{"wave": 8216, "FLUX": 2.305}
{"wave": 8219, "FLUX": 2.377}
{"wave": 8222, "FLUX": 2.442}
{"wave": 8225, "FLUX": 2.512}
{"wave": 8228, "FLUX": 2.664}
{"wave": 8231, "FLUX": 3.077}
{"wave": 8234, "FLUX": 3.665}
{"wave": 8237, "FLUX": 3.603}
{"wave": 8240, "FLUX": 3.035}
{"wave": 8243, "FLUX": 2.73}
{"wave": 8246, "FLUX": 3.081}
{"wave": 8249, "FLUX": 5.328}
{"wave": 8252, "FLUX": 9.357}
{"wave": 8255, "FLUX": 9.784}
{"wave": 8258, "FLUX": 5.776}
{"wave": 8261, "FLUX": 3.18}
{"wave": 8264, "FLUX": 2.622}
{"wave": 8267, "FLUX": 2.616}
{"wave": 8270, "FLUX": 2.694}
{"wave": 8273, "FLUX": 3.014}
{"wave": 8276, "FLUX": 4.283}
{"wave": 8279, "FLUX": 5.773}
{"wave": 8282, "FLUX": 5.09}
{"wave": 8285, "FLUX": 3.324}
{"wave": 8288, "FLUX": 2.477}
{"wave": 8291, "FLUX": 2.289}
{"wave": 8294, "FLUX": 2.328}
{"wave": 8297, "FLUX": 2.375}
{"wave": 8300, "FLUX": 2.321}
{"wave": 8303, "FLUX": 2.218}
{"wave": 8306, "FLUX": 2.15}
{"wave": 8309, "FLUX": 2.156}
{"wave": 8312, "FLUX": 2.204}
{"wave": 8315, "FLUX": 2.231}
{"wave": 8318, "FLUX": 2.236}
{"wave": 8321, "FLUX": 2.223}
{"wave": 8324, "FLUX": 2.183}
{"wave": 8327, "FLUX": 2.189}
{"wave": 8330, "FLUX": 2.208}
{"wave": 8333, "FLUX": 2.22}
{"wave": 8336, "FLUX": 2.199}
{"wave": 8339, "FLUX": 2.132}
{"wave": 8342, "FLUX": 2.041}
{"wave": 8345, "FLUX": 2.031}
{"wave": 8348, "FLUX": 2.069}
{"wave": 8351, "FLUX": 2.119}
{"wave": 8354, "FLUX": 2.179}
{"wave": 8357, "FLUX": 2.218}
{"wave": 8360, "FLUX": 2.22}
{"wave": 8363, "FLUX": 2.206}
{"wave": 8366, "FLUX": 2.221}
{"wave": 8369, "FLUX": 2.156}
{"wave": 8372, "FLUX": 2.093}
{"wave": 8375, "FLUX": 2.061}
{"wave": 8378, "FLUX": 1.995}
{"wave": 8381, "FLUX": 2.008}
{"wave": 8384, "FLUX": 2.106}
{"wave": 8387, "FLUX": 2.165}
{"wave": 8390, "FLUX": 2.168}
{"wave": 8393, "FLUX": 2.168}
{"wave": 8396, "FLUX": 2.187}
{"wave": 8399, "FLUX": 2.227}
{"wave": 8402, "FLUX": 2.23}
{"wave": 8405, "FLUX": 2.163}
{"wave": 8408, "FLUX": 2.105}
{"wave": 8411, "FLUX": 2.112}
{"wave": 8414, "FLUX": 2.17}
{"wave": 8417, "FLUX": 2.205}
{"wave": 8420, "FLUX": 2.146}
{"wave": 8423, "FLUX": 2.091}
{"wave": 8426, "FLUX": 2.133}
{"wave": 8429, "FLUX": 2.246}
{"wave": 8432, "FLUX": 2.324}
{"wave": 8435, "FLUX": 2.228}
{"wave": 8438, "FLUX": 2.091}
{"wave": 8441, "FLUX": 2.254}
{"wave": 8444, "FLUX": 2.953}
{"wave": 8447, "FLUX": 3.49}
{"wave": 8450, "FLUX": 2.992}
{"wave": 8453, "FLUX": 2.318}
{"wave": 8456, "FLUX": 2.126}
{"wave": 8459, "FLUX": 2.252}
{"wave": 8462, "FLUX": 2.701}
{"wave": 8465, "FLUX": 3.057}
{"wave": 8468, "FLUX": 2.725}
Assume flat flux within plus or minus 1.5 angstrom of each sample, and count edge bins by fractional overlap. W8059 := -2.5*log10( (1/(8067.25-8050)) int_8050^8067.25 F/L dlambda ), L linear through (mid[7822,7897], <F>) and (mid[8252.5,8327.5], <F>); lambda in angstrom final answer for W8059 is 0.22 mag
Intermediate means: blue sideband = 2.13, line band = 2.18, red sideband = 3.29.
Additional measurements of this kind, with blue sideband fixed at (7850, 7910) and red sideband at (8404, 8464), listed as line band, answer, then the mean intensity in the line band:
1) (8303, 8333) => 0.056 mag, 2.2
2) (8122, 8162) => 0.028 mag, 2.19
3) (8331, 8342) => 0.077 mag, 2.17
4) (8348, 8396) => 0.097 mag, 2.14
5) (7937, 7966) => 0.018 mag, 2.14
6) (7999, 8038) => -0.041 mag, 2.28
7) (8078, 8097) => 0.022 mag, 2.18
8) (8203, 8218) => -0.002 mag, 2.28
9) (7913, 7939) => -0.054 mag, 2.27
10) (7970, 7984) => 0.013 mag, 2.16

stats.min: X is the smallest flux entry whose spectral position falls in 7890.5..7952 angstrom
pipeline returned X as 2.047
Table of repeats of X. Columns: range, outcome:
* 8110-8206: 2.032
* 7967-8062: 2.016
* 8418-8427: 2.091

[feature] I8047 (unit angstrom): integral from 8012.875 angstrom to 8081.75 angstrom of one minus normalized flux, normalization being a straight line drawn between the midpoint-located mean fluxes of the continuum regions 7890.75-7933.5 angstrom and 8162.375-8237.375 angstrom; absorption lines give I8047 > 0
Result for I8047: 3.18 angstrom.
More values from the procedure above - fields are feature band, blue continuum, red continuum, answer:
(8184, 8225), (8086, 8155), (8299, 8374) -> -2.4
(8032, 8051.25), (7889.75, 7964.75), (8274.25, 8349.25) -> 1.4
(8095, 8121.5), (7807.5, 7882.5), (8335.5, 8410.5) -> -0.4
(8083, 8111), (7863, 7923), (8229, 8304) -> 8.2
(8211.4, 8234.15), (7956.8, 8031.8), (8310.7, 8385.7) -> -4.5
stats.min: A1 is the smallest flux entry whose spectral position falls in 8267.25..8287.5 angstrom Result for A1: 2.694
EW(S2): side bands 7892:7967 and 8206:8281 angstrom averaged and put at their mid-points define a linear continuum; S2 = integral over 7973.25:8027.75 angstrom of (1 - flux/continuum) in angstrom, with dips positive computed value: 7.1 angstrom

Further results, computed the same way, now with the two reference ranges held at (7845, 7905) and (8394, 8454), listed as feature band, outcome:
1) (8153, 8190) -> 1.4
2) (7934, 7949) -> 0.4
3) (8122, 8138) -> 0.2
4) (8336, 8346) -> 0.9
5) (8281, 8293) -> -4.7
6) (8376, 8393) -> 1.6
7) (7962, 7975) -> 0.2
